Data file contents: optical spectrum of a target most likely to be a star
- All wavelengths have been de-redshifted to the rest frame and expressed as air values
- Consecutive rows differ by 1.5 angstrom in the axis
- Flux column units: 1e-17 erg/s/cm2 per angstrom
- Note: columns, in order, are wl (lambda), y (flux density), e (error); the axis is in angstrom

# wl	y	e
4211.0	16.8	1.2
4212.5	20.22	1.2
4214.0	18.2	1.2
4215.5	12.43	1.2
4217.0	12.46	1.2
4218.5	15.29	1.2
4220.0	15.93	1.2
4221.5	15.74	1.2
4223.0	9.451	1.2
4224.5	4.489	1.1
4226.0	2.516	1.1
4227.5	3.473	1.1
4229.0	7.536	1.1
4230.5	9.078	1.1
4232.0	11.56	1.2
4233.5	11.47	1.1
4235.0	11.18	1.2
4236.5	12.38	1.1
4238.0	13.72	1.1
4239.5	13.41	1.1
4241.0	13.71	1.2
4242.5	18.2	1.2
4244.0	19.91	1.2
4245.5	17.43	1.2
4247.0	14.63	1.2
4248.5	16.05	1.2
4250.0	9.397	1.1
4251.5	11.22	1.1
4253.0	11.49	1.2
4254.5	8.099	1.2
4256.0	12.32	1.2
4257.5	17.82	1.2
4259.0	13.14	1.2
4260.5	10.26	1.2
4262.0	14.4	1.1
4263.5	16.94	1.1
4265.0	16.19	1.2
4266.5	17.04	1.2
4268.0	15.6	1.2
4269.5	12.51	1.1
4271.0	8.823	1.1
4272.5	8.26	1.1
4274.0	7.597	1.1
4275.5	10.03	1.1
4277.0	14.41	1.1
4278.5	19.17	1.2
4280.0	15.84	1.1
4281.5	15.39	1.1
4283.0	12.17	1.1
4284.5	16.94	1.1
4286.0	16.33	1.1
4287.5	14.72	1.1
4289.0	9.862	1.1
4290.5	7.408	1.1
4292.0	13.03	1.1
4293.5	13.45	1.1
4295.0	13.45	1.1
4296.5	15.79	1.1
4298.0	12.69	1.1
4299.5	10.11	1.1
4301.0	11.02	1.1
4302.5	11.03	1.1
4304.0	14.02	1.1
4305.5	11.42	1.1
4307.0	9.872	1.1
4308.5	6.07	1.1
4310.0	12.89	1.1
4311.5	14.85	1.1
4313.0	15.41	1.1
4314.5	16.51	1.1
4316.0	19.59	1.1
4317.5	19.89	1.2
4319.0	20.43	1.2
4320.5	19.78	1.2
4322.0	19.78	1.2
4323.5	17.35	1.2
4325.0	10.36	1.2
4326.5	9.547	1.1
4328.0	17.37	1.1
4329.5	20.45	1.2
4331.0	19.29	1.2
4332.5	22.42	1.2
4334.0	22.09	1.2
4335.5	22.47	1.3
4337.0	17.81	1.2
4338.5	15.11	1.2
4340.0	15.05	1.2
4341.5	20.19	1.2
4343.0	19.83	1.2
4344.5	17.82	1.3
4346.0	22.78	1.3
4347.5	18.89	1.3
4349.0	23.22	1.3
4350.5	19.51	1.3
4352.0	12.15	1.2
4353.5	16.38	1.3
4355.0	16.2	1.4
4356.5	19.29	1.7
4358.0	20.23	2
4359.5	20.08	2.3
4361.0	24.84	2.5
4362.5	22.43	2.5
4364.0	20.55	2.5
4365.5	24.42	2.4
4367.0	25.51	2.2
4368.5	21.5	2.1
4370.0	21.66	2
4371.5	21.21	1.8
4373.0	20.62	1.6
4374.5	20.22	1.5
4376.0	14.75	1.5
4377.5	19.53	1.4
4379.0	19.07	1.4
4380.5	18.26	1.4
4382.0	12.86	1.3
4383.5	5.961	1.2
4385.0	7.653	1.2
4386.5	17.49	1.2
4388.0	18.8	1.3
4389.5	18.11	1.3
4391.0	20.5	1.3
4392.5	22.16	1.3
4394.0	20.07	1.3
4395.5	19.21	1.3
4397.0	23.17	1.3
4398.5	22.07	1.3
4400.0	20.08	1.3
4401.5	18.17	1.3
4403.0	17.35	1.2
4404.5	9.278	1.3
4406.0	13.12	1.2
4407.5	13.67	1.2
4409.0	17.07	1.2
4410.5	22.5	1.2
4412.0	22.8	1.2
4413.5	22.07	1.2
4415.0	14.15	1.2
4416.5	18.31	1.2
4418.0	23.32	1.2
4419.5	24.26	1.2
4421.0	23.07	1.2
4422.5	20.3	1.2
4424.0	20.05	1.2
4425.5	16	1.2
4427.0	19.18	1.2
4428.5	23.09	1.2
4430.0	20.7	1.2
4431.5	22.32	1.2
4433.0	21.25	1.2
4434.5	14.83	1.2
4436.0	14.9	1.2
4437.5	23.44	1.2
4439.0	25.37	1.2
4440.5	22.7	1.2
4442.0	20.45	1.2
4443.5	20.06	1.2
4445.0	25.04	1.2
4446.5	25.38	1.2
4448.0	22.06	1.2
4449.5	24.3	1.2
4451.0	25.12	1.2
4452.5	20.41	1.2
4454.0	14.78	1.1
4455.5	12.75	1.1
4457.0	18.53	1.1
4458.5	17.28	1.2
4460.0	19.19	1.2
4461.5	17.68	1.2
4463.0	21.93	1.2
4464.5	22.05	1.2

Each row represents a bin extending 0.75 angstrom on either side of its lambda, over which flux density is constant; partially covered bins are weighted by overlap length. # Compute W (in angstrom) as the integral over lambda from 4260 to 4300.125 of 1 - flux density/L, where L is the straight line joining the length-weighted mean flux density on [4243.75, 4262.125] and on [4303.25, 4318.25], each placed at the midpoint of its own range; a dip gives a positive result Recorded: 1.1 angstrom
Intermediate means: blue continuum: 13.3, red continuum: 14.1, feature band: 13.3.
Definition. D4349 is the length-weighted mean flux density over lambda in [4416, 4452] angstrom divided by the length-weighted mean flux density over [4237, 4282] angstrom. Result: 1.56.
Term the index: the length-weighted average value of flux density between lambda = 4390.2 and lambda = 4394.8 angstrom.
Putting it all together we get 20.9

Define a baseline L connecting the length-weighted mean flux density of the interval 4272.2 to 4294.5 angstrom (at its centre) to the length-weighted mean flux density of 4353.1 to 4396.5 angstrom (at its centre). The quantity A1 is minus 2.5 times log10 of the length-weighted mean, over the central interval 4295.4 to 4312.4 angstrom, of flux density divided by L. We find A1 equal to 0.21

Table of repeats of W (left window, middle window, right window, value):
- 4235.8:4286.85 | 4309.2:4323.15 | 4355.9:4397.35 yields -1.01 angstrom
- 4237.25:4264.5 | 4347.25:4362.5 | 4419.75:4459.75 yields -1.41 angstrom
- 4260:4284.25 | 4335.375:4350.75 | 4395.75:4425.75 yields -2.65 angstrom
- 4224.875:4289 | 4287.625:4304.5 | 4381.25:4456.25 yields 2.73 angstrom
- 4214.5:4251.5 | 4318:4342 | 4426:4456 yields -2.71 angstrom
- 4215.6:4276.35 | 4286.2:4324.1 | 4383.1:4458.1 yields 1.83 angstrom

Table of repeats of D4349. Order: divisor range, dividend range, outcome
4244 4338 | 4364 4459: 1.35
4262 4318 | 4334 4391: 1.40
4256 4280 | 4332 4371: 1.49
